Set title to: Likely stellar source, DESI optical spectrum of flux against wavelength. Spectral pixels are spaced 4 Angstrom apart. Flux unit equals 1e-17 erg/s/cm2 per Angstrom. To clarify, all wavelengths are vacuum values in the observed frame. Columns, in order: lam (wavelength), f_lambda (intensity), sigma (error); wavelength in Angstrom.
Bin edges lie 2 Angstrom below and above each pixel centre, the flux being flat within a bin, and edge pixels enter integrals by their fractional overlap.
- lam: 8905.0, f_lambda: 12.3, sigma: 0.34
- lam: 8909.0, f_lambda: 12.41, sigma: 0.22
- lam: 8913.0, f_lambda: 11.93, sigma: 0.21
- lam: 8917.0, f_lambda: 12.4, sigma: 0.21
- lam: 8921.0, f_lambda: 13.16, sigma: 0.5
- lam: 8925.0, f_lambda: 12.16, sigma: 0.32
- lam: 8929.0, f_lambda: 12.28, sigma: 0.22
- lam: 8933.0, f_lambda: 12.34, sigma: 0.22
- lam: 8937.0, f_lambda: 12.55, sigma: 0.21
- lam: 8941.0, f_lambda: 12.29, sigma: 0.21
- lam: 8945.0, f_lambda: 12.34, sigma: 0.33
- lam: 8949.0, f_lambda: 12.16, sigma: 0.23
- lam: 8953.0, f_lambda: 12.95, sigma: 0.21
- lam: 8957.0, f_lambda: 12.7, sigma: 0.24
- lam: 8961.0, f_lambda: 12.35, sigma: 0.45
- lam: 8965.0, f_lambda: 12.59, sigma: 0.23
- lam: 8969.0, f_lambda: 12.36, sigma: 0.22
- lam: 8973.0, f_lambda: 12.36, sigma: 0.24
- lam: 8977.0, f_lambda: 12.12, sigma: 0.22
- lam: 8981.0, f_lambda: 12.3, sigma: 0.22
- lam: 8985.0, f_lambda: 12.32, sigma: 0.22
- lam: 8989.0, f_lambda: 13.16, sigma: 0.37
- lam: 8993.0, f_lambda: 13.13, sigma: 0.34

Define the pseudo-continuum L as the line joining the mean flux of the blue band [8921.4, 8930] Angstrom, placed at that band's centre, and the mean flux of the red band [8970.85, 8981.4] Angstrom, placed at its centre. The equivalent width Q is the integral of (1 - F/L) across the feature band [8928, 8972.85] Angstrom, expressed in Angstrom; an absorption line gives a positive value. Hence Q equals -0.45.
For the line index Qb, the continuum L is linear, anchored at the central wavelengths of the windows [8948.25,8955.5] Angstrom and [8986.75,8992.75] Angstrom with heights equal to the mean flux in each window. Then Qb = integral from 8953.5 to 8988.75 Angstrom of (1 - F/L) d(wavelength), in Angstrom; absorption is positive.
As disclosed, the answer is 1.2 Angstrom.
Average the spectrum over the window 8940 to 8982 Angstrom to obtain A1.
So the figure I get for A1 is 12.4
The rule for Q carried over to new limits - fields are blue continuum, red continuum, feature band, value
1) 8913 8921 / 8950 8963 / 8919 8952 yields 0.3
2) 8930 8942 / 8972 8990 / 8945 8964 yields -0.2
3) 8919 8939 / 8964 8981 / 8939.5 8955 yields 0.0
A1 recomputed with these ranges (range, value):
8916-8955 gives 12.5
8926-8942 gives 12.4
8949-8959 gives 12.7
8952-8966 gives 12.6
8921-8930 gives 12.4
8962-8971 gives 12.5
